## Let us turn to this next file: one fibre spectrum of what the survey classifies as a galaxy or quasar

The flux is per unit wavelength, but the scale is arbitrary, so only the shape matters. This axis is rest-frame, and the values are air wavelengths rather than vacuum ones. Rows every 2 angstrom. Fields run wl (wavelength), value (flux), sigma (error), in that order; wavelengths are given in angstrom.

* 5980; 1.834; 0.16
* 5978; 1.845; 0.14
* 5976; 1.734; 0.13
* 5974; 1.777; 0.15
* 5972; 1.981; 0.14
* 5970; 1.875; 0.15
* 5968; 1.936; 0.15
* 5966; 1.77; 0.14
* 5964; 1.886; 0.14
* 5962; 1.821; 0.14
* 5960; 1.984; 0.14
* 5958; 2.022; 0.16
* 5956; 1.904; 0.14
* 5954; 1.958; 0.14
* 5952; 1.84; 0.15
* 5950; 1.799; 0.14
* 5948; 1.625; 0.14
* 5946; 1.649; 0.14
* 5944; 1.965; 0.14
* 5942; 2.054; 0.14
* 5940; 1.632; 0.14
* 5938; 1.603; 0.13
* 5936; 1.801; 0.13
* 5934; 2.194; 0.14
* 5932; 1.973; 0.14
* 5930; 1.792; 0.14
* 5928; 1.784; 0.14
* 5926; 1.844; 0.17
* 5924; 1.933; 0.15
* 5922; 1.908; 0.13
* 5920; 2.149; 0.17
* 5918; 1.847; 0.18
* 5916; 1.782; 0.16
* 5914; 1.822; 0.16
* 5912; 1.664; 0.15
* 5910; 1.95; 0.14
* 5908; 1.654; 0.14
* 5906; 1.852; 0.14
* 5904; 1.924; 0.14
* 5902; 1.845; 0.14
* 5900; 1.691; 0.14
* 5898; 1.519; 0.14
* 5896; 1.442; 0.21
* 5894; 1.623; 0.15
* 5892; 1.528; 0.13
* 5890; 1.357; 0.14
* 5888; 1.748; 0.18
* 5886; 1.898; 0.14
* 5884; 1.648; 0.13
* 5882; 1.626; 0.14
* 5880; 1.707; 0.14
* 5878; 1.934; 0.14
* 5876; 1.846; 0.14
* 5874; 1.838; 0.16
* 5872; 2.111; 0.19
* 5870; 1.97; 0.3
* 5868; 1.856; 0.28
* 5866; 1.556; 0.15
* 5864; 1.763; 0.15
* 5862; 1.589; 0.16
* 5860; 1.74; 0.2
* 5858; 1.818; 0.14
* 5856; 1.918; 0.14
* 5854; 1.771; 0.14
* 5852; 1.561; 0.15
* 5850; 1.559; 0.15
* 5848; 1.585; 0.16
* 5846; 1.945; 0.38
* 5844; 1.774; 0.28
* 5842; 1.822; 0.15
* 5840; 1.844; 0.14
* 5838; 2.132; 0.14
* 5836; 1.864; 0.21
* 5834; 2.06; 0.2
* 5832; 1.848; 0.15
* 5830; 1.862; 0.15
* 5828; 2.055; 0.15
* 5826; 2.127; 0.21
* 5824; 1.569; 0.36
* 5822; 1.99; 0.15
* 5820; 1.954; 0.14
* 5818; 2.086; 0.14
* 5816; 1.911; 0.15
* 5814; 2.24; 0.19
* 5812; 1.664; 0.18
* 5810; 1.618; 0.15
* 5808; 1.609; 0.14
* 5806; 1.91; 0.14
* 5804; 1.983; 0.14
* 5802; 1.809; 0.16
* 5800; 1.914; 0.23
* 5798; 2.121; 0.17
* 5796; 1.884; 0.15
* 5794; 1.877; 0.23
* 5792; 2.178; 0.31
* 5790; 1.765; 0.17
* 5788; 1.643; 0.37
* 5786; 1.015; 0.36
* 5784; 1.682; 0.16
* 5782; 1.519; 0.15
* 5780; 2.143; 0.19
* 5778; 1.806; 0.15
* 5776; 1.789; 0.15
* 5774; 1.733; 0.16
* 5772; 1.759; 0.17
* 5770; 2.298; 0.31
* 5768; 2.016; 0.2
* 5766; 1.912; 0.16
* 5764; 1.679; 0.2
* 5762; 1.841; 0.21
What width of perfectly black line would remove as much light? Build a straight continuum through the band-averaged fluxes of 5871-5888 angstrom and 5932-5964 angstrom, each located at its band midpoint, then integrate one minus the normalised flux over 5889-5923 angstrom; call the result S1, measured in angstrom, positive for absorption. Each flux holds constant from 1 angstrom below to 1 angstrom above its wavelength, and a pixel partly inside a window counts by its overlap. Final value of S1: 1.8 angstrom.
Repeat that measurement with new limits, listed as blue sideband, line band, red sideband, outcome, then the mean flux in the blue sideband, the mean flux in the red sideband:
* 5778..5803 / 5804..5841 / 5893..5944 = -2.24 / 1.8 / 1.81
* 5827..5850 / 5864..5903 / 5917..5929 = 3.50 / 1.88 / 1.91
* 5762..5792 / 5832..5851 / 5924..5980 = -0.34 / 1.78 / 1.85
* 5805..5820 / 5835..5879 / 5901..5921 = 1.20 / 1.87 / 1.85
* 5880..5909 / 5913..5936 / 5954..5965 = -1.52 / 1.67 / 1.93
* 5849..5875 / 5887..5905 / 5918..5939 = 2.01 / 1.77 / 1.9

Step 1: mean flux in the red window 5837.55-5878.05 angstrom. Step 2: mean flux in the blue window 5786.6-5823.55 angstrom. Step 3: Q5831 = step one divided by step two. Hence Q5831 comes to 1.0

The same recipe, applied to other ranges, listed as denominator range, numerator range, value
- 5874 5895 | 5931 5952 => 1.08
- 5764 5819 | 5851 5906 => 0.94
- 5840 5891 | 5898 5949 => 1.04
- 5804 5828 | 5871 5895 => 0.92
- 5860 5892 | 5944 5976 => 1.06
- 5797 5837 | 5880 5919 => 0.89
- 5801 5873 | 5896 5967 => 0.99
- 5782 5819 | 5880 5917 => 0.93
